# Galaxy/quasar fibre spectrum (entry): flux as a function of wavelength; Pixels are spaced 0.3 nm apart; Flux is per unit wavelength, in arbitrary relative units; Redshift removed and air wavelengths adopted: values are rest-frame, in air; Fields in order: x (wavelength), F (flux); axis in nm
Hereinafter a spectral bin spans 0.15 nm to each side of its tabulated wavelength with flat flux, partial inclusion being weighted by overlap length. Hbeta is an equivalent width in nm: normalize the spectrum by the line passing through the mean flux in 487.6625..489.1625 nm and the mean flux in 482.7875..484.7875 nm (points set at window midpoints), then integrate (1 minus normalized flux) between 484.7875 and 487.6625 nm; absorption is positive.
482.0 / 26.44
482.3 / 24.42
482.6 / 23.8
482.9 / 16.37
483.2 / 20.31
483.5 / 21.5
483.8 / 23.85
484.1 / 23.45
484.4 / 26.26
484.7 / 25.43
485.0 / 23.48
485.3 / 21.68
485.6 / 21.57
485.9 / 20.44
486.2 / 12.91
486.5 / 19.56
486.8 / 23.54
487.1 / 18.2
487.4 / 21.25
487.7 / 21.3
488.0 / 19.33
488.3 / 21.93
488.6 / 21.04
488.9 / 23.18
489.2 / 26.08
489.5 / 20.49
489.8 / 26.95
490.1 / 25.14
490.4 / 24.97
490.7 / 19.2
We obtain 0.21 nm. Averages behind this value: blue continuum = 22.5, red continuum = 21.7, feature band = 20.4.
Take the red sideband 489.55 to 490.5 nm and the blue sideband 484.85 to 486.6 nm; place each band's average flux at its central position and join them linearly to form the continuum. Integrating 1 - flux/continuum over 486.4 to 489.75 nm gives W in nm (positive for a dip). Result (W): 0.17 nm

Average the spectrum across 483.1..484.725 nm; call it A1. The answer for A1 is 23.4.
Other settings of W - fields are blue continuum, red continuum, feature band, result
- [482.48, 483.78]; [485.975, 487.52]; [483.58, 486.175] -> -0.355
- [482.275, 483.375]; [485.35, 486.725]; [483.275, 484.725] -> -0.257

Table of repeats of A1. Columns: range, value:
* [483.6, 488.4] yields 21.5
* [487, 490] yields 22.1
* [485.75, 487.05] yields 19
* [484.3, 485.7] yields 23.7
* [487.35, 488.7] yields 20.9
